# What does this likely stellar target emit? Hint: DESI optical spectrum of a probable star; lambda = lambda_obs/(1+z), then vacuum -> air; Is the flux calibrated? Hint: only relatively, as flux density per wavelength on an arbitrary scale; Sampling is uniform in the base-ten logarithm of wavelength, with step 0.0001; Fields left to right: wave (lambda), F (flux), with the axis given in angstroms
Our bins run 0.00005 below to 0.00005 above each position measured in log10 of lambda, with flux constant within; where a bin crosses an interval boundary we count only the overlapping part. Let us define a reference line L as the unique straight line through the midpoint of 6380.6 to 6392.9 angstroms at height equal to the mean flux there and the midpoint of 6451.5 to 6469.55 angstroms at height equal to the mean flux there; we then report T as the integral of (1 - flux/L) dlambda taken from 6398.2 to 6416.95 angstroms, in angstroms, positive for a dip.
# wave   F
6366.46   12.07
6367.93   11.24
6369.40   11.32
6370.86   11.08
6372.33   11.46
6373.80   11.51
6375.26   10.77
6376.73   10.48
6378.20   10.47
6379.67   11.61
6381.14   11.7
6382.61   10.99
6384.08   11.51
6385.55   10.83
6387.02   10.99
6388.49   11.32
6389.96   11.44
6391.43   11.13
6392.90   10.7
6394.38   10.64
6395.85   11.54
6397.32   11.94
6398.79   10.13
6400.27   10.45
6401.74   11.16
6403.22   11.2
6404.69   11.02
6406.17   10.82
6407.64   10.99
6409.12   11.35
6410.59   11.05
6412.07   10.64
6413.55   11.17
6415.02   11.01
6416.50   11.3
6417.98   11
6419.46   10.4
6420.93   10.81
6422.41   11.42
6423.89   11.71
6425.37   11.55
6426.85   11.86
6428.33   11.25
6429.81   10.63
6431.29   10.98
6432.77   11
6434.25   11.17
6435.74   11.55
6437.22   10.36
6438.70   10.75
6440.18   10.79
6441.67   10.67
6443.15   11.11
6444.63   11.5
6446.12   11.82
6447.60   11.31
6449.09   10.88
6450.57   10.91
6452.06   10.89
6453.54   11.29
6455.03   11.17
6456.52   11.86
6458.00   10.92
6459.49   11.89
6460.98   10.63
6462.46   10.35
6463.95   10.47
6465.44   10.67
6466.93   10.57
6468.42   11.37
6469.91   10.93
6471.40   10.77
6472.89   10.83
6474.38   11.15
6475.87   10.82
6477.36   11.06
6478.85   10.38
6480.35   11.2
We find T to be 0.3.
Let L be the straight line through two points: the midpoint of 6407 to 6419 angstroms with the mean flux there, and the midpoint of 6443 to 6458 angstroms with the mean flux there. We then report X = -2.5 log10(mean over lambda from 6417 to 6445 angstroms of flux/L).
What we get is 0.01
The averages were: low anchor 11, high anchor 11.3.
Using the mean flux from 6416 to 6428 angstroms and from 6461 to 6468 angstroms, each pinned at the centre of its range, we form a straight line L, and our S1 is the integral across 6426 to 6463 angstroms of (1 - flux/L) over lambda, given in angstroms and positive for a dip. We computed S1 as -0.7 angstroms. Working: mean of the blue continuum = 11.3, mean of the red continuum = 10.6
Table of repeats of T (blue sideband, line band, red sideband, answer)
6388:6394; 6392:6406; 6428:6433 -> 0.1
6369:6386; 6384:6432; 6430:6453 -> 0.1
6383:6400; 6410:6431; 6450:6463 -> 0.0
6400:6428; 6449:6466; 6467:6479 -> 0.0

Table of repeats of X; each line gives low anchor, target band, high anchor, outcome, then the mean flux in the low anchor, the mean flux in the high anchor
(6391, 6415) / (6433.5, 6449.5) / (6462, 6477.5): -0.02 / 11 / 10.8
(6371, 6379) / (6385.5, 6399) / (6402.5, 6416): -0.01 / 11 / 11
